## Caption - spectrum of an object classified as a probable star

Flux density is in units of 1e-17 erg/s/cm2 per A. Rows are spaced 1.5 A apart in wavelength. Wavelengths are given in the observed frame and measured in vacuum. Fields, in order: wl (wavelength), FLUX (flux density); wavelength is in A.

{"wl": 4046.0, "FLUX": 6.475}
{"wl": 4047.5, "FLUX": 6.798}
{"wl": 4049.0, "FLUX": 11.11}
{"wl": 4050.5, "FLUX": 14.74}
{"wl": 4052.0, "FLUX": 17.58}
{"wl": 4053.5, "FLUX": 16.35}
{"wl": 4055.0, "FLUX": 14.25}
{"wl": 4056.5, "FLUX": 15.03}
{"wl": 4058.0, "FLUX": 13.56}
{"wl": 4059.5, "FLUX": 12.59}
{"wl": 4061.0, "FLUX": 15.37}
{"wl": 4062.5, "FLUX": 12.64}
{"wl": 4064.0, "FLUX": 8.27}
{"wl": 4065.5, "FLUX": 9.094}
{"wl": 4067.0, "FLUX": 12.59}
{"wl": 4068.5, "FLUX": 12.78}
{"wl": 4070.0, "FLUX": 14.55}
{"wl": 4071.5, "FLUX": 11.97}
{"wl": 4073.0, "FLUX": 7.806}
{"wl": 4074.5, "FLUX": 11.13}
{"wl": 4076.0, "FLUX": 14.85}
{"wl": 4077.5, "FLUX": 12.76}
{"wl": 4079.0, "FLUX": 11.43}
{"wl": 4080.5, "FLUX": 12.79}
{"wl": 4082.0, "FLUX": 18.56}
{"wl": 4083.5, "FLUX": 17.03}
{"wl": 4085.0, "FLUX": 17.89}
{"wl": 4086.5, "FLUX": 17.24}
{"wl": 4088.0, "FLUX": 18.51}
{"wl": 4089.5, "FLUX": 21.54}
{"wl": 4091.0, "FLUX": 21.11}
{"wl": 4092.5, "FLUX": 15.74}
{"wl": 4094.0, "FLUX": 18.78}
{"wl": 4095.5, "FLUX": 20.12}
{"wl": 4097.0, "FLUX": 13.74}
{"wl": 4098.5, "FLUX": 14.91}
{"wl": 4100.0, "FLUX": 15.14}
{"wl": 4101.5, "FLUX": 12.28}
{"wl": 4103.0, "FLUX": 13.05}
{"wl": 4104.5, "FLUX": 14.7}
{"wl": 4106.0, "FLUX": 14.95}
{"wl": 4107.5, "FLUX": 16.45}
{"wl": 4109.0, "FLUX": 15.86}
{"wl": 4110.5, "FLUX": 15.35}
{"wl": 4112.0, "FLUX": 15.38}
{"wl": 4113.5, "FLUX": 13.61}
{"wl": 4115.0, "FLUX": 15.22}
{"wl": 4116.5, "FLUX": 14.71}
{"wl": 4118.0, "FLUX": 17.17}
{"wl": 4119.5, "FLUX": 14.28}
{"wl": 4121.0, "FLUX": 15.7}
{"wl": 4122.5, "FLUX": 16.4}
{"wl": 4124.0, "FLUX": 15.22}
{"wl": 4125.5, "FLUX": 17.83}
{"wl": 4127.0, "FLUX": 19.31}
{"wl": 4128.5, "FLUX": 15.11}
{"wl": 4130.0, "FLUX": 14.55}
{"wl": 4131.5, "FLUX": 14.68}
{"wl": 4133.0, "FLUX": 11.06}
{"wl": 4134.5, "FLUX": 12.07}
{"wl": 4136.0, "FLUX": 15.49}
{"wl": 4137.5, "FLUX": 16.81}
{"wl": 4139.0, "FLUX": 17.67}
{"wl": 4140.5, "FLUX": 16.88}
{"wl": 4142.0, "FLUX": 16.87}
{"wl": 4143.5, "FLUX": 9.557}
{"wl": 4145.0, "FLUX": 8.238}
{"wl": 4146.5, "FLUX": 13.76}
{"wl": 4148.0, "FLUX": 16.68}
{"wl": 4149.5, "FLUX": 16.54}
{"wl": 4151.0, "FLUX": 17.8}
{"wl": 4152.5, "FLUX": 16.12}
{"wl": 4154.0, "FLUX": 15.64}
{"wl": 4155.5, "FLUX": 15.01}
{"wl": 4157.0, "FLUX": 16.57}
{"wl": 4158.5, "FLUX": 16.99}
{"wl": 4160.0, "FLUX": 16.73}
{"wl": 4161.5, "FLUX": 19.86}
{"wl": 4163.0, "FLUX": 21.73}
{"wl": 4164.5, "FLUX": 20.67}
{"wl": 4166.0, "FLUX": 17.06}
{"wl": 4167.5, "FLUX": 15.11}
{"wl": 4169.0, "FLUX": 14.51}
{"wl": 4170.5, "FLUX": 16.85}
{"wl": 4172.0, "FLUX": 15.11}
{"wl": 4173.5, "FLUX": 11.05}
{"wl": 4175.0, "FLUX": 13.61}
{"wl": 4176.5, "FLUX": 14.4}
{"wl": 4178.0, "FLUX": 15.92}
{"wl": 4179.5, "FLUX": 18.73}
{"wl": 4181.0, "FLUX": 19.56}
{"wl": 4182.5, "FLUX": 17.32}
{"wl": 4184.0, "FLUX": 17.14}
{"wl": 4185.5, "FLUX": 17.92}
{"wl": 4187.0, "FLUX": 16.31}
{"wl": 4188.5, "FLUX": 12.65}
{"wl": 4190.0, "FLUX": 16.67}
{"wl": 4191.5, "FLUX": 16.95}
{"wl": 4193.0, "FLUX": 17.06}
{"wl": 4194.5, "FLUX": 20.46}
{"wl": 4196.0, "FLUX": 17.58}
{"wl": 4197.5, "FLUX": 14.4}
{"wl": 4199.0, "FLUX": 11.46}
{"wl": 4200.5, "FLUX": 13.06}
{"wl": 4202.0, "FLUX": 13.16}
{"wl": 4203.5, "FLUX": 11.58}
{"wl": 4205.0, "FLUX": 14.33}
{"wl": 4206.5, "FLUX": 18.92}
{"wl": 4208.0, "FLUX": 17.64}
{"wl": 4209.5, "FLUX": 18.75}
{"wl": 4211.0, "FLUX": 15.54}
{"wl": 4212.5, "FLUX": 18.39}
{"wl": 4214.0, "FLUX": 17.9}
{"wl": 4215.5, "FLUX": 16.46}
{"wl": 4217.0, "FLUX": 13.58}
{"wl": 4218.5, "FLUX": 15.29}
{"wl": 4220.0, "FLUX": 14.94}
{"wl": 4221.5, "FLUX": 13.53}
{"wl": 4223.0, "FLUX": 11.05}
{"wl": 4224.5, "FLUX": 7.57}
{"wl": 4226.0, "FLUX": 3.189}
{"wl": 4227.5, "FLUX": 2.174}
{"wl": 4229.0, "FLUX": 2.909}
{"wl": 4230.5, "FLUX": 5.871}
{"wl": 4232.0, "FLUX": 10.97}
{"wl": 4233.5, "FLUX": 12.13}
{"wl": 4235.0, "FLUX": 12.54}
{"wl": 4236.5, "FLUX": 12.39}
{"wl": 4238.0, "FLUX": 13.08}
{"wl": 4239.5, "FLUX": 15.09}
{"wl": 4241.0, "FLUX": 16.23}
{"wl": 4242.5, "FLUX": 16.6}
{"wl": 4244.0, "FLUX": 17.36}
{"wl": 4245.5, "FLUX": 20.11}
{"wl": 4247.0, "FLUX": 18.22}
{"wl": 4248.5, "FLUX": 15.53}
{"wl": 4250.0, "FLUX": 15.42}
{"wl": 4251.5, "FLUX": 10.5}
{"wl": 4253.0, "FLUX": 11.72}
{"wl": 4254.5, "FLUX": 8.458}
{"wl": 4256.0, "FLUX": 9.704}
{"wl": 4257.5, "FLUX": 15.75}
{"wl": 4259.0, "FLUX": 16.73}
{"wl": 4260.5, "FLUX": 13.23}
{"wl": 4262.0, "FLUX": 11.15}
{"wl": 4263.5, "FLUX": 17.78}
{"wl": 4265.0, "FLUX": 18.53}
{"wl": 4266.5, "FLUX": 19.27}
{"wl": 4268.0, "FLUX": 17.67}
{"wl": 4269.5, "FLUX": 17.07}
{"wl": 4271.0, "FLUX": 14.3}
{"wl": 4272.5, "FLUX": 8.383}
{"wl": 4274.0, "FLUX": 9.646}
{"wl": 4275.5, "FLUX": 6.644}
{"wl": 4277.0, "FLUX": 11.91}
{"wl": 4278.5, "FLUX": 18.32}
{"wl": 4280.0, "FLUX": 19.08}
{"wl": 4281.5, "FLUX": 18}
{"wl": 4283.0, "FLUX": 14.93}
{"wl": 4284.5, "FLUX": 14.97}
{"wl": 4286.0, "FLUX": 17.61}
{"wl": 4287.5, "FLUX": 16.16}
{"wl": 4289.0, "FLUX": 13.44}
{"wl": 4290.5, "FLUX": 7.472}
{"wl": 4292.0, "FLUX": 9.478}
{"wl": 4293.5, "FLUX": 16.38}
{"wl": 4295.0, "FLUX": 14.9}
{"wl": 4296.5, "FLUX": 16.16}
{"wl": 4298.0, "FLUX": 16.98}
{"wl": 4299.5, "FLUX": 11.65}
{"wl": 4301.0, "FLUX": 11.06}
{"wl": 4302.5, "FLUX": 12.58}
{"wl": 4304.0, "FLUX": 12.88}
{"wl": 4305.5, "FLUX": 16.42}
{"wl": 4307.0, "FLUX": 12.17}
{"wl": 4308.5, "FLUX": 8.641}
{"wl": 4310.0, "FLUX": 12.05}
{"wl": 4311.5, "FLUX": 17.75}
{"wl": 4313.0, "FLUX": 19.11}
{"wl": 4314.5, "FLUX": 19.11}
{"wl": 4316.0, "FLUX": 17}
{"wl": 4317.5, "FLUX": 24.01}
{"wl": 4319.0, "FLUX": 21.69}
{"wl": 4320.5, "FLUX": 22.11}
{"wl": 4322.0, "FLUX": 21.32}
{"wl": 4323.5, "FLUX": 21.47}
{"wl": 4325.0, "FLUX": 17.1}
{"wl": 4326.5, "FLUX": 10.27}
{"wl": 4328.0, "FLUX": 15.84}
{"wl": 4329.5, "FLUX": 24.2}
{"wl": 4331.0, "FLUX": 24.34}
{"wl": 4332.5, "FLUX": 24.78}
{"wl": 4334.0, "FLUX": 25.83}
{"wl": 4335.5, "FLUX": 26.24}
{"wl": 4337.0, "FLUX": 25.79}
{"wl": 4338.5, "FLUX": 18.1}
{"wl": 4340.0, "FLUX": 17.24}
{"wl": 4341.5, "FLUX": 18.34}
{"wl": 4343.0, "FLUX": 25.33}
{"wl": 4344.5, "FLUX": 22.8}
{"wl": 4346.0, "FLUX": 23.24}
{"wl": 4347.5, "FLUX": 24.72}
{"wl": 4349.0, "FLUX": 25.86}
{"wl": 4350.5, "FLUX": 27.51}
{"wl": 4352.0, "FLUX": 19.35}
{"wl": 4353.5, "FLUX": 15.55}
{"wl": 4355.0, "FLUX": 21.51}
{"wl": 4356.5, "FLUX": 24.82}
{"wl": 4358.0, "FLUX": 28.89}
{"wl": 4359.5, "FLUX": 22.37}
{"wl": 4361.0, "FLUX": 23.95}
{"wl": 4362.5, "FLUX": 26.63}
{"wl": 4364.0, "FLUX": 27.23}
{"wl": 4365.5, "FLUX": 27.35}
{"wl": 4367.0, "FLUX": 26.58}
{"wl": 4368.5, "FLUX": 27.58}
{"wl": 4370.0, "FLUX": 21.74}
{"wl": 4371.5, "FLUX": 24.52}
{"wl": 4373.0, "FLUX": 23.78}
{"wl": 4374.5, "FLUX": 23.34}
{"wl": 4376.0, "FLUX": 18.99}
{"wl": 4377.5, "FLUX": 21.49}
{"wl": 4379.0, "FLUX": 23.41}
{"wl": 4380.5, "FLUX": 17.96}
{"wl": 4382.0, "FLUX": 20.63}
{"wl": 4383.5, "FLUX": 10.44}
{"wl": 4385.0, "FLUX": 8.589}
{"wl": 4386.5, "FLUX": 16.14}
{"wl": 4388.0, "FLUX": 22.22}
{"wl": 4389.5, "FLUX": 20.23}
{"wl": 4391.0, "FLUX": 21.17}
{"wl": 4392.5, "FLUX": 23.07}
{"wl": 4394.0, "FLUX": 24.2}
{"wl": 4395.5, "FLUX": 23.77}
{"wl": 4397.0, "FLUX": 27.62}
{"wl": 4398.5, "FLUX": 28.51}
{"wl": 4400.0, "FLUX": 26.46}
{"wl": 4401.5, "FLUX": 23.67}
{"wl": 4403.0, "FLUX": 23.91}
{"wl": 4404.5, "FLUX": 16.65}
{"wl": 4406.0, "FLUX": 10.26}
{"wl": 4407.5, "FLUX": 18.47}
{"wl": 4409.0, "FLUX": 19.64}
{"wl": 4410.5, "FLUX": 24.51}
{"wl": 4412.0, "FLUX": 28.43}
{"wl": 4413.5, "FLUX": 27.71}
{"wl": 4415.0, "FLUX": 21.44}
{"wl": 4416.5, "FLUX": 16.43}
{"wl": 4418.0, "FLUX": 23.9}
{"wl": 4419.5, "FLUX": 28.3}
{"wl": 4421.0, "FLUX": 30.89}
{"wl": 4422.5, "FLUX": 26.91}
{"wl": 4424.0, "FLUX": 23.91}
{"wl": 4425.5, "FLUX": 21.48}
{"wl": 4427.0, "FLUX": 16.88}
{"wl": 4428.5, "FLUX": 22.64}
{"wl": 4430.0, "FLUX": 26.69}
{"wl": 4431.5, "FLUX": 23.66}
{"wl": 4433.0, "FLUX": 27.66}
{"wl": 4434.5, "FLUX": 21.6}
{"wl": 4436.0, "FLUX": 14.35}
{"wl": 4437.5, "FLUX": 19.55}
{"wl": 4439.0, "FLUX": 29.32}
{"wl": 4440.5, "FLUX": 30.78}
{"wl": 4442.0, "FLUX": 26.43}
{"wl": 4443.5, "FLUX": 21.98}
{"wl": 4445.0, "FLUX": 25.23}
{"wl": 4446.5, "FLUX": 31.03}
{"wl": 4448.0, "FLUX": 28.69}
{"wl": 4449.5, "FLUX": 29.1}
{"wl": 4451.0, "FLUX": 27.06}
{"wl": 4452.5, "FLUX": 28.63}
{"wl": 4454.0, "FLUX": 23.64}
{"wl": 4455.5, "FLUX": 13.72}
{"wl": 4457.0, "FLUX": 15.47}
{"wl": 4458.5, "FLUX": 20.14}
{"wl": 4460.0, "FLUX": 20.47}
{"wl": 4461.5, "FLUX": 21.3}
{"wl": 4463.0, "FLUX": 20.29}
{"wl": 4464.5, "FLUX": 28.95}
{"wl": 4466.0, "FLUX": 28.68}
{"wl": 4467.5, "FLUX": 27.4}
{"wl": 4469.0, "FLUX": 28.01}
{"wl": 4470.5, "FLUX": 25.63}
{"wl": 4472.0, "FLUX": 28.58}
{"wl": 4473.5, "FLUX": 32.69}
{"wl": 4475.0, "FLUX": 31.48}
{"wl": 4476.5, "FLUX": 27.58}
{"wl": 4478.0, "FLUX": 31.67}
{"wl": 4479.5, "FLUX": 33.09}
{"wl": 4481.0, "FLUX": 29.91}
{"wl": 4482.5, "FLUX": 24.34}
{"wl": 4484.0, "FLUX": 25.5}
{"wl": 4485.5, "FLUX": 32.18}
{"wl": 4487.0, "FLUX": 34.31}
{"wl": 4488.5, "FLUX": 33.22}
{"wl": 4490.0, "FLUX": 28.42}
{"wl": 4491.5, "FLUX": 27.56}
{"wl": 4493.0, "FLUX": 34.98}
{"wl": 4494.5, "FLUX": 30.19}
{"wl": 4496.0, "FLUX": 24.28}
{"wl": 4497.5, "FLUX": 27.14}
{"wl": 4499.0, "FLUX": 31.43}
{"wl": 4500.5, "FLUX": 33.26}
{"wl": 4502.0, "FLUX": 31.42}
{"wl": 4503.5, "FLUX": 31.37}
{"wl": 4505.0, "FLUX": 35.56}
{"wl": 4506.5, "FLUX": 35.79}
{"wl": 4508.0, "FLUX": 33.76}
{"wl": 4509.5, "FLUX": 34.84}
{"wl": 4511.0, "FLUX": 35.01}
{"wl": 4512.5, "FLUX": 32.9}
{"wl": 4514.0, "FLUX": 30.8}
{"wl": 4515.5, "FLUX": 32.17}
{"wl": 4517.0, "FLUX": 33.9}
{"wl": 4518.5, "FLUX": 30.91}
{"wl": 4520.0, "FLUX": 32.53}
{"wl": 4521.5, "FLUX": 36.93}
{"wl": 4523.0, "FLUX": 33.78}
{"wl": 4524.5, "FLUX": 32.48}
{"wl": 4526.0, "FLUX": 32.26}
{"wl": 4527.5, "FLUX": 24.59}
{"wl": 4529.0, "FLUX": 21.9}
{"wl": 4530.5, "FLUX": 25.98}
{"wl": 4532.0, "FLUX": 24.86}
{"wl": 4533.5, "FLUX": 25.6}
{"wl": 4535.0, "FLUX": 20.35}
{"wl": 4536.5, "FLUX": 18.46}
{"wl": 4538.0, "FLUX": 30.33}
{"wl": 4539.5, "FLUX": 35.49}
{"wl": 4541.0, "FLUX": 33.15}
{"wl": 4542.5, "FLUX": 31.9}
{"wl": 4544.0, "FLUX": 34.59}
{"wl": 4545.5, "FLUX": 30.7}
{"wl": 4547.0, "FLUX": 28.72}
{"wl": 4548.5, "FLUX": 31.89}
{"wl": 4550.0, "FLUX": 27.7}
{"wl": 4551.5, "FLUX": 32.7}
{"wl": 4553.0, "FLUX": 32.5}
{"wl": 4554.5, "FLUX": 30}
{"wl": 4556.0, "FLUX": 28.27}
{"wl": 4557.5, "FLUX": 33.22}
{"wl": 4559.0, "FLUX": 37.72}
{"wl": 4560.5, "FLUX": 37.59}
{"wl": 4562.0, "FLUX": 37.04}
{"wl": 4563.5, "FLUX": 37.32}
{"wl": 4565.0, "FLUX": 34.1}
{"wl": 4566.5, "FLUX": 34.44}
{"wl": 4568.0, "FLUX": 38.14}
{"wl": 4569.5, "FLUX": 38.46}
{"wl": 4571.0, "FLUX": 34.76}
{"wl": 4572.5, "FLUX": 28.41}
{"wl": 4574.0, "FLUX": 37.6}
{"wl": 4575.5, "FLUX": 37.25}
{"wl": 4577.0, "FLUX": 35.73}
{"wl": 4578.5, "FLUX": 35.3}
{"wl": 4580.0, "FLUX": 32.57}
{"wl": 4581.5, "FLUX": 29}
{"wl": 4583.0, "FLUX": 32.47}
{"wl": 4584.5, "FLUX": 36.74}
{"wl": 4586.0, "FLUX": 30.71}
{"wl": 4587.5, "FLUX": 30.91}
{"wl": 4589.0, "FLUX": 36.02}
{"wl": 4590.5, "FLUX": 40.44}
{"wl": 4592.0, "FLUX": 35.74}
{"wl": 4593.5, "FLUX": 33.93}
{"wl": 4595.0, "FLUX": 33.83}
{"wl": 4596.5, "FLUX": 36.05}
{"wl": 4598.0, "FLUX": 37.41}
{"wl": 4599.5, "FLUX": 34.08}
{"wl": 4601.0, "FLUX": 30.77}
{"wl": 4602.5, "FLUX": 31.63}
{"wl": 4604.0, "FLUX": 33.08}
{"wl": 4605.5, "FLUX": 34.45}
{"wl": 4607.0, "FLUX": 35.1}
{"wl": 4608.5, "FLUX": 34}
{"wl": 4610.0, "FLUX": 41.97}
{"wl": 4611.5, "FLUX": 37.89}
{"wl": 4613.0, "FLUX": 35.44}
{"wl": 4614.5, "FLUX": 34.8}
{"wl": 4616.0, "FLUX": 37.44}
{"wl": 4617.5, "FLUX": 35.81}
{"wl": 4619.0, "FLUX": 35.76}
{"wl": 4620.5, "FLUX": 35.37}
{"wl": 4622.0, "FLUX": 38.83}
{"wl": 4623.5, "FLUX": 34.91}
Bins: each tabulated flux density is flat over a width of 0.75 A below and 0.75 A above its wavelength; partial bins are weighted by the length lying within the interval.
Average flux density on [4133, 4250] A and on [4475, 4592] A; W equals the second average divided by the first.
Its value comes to 2.13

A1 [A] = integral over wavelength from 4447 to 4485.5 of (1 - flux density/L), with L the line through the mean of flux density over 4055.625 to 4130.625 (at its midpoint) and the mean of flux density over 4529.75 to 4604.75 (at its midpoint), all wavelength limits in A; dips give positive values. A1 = 3.6 A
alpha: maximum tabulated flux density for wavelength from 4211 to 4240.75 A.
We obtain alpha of 18.39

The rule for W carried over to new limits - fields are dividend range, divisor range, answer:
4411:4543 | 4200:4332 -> 1.89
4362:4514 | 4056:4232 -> 1.71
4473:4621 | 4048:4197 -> 2.11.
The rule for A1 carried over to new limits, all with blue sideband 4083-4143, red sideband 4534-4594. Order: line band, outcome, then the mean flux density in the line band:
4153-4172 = 0.77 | 17.1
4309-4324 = 2.75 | 19.3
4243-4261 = 5.74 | 14.4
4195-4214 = 3.80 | 15.6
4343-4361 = 1.13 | 23.4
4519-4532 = 0.73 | 29.8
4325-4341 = 2.16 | 21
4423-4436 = 2.47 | 22.6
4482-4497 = 0.33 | 29.5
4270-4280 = 4.47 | 12.2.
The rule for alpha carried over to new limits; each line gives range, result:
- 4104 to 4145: 19.31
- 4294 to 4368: 28.89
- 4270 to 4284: 19.08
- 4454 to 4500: 34.98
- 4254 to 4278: 19.27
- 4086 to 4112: 21.54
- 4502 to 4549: 36.93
